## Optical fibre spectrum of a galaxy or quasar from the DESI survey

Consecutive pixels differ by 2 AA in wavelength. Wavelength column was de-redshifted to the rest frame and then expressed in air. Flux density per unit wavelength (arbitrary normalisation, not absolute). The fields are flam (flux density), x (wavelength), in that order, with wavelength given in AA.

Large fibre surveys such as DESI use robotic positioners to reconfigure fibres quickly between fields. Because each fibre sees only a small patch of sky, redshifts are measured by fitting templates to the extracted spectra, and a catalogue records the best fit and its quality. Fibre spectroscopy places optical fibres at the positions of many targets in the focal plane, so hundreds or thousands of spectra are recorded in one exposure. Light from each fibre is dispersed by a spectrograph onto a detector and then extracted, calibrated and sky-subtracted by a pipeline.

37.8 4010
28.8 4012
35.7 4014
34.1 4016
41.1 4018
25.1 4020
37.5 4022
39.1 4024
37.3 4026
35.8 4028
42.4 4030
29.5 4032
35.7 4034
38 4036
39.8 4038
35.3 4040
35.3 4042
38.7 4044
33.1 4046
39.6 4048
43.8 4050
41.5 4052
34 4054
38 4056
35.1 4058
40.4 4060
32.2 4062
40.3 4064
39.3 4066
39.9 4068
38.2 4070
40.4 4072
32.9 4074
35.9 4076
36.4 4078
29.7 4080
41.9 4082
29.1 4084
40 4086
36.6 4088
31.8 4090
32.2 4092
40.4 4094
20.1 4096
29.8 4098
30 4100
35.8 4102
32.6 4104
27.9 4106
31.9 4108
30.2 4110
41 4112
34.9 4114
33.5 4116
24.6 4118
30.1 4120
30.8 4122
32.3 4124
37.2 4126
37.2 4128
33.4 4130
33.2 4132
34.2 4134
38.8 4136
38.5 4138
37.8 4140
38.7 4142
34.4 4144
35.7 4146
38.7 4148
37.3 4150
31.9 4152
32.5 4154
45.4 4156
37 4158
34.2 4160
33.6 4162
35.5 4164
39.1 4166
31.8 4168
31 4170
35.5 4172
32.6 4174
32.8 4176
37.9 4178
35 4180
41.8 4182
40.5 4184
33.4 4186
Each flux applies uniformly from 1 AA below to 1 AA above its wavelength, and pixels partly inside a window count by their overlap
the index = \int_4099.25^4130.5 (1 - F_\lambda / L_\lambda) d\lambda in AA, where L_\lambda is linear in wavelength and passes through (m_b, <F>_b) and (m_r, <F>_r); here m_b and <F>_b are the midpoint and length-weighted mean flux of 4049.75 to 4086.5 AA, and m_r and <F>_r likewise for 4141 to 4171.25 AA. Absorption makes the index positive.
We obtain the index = 3.2 AA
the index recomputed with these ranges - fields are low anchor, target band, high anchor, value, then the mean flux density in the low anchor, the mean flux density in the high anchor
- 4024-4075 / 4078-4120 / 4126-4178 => 4.5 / 37.5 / 35.7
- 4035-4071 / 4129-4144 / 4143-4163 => 0.1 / 37.9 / 36.1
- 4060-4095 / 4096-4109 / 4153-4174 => 2.0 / 36.4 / 35.4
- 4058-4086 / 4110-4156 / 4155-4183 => 1.6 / 36.7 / 35.9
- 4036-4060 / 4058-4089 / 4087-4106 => -1.9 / 37.8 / 31.9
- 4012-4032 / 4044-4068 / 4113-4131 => -2.3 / 35.7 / 32.7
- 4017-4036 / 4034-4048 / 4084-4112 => -0.6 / 36.1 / 32.5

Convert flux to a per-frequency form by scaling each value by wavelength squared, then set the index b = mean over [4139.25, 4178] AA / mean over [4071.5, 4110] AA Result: 1.11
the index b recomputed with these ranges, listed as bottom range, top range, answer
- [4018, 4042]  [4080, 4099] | 0.95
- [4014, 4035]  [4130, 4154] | 1.07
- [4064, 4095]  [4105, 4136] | 0.92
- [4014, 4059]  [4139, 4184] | 1.04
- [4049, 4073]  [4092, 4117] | 0.86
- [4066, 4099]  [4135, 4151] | 1.11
